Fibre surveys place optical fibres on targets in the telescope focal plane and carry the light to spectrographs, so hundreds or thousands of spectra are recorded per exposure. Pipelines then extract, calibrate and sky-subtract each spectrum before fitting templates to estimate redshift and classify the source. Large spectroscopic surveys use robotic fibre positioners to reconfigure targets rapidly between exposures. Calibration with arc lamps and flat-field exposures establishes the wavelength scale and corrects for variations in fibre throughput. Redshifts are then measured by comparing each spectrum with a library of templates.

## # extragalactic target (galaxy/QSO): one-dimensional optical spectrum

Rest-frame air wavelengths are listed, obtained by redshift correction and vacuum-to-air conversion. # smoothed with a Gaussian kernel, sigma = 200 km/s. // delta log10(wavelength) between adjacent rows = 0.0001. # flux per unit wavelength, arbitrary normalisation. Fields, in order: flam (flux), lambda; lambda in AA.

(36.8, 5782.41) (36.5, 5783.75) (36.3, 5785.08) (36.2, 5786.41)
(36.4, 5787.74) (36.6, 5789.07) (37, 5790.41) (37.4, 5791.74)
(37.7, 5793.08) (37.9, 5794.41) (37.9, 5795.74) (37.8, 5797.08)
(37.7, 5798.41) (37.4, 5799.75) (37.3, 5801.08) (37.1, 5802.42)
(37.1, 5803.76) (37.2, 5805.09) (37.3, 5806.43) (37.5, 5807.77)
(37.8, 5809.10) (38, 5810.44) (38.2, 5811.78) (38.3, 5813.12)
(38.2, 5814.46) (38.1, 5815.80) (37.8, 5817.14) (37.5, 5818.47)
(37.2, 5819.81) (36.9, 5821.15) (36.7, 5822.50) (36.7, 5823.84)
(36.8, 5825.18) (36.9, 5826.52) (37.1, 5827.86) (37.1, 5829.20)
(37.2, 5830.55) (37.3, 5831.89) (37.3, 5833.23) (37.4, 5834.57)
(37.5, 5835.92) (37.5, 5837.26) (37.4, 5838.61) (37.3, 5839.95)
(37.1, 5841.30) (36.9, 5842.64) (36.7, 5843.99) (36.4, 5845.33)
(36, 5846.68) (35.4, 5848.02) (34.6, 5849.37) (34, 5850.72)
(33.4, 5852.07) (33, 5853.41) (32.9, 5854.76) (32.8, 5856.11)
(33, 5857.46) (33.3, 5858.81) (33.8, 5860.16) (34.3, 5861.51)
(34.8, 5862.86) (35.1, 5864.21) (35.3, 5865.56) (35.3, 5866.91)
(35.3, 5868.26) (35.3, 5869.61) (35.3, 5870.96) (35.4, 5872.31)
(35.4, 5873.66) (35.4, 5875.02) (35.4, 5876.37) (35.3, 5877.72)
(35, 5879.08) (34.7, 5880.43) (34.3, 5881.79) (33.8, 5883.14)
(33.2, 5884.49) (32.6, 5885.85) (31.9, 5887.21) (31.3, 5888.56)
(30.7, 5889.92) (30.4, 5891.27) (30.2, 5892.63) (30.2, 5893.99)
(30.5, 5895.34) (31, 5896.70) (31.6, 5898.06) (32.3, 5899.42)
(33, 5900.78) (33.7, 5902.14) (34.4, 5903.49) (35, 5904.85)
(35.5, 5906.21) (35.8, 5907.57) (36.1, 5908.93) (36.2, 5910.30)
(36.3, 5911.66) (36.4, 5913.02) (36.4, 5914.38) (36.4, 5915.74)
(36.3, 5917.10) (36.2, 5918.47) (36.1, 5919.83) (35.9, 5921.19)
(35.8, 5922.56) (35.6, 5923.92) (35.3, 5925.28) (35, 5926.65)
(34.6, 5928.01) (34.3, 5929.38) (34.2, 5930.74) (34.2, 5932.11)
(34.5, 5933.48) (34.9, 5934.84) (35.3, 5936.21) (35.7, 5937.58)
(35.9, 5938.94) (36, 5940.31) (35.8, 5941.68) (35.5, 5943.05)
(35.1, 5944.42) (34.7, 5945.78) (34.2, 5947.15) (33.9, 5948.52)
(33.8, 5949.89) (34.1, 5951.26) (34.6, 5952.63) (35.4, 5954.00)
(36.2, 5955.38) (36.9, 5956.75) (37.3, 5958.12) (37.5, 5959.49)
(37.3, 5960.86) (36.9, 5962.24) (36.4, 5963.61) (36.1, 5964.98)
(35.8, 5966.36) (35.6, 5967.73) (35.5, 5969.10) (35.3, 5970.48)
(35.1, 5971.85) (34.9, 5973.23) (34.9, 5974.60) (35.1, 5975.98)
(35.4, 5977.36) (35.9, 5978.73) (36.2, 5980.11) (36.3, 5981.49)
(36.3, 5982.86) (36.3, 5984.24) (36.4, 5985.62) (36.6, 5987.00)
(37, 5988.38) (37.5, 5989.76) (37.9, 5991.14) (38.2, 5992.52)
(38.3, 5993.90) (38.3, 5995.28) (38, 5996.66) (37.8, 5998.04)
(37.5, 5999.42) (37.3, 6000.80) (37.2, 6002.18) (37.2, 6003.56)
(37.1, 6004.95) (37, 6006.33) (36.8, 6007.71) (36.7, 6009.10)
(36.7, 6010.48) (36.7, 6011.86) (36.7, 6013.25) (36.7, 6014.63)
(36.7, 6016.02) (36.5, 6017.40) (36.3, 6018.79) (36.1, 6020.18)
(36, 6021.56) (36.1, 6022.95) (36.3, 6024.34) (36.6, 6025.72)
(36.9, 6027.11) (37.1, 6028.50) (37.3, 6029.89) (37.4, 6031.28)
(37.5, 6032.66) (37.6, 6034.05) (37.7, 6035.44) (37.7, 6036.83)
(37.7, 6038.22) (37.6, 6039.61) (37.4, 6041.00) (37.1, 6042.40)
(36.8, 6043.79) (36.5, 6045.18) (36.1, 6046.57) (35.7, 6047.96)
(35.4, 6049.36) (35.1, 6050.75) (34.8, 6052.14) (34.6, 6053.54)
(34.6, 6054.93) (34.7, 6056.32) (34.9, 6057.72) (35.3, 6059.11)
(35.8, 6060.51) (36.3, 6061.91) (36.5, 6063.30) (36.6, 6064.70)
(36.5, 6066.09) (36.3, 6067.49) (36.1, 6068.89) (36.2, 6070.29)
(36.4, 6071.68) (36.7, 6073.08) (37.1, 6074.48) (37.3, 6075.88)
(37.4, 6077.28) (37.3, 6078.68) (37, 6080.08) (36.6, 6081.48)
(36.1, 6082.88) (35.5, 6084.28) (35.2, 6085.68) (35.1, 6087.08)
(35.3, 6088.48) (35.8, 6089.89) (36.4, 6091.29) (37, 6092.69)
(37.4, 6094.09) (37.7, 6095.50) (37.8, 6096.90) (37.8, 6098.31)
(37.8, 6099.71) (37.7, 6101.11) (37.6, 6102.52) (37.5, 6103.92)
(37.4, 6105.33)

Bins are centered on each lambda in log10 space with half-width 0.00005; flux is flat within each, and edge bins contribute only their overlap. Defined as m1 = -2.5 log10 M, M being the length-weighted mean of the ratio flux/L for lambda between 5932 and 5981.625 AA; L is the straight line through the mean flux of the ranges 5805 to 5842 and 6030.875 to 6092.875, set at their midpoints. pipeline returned 0.04 mag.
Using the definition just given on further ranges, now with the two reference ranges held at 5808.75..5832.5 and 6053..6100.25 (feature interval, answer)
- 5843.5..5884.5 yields 0.08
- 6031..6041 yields -0.03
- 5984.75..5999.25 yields -0.03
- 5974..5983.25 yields 0.03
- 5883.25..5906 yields 0.16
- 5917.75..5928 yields 0.04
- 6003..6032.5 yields 0.00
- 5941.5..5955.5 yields 0.06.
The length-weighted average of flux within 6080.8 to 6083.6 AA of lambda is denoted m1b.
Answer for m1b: 36.4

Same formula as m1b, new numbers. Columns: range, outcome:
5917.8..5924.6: 35.9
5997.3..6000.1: 37.7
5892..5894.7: 30.3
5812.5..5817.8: 38.1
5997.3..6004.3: 37.4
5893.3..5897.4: 30.6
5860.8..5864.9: 34.7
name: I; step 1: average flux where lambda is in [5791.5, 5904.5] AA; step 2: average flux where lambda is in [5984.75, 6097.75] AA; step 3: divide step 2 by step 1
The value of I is 1.03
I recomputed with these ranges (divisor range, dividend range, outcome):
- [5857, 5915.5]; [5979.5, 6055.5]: 1.08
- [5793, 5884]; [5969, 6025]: 1.01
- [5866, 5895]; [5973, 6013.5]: 1.10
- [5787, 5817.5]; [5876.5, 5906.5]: 0.87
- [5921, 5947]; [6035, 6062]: 1.03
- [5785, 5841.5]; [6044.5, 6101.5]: 0.97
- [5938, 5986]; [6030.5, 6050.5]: 1.04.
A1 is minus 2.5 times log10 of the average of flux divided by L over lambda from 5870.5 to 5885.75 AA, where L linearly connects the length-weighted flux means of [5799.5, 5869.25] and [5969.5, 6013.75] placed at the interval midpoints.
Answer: 0.05 mag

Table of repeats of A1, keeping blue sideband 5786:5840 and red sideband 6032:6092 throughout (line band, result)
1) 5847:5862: 0.11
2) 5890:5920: 0.09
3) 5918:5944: 0.05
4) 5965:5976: 0.04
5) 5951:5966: 0.01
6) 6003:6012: -0.01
